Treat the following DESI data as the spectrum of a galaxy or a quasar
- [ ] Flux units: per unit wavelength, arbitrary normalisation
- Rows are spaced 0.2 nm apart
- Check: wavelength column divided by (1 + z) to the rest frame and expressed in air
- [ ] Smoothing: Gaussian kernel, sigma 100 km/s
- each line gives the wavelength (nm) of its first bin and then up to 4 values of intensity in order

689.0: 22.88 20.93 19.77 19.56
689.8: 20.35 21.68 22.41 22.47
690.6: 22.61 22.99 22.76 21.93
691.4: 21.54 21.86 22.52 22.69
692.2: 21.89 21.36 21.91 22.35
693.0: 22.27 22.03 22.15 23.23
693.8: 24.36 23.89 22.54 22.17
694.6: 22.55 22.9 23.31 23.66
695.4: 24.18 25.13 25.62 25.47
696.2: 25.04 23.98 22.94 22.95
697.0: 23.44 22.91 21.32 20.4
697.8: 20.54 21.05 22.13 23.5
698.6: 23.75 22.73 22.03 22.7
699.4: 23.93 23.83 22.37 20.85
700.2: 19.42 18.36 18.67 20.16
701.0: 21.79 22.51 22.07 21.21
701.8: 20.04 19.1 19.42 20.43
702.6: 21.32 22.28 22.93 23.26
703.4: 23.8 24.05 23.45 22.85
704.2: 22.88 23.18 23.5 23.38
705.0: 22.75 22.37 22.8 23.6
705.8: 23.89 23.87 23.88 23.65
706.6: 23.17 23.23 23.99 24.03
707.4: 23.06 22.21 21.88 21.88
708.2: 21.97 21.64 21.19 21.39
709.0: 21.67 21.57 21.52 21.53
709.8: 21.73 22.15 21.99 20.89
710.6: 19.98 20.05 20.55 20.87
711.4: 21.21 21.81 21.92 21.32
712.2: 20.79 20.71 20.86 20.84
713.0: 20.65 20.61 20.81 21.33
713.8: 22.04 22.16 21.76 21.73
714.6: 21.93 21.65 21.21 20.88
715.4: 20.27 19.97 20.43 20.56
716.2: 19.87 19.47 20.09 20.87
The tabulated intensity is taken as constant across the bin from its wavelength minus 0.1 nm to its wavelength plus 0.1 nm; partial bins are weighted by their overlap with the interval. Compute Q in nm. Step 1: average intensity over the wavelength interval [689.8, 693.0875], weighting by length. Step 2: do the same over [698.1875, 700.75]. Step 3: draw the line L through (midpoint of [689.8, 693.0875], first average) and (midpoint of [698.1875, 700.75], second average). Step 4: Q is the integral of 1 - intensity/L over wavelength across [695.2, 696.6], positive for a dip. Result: -0.17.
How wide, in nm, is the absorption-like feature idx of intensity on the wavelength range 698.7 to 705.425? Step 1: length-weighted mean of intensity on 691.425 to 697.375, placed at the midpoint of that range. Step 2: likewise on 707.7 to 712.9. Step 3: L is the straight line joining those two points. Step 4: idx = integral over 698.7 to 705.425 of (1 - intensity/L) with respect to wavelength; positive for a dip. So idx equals 0.09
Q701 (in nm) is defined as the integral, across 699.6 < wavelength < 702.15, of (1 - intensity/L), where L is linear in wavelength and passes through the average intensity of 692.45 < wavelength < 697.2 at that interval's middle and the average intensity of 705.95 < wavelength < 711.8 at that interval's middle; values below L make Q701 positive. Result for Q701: 0.238 nm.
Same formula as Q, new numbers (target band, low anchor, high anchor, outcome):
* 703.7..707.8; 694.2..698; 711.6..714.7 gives -0.21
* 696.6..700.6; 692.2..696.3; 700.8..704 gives 0.10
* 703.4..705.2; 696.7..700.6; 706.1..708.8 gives -0.07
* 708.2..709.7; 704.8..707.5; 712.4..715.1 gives 0.07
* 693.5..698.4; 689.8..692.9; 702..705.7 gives -0.19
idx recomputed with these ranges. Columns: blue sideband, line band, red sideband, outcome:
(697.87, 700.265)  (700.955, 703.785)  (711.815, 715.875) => 0.04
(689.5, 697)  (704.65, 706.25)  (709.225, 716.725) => -0.12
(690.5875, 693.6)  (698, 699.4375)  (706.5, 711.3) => -0.05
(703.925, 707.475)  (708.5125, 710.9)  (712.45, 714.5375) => 0.10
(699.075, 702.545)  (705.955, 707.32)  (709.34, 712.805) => -0.17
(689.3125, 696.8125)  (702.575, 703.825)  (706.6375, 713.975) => -0.06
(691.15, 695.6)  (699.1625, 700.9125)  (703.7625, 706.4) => 0.15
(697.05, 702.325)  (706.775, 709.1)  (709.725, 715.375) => -0.11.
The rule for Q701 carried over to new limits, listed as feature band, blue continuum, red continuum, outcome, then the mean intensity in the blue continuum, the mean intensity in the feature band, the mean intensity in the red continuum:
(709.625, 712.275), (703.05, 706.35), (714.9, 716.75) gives 0.06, 23.3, 21.2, 20.3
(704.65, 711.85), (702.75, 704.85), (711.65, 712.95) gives -0.03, 23.3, 22.2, 21.1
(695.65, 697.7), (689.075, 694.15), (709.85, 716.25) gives -0.15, 22.1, 23.4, 21.1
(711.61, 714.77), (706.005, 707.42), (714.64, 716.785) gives 0.01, 23.6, 21.3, 20.5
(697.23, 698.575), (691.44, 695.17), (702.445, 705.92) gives 0.06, 22.6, 21.7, 23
